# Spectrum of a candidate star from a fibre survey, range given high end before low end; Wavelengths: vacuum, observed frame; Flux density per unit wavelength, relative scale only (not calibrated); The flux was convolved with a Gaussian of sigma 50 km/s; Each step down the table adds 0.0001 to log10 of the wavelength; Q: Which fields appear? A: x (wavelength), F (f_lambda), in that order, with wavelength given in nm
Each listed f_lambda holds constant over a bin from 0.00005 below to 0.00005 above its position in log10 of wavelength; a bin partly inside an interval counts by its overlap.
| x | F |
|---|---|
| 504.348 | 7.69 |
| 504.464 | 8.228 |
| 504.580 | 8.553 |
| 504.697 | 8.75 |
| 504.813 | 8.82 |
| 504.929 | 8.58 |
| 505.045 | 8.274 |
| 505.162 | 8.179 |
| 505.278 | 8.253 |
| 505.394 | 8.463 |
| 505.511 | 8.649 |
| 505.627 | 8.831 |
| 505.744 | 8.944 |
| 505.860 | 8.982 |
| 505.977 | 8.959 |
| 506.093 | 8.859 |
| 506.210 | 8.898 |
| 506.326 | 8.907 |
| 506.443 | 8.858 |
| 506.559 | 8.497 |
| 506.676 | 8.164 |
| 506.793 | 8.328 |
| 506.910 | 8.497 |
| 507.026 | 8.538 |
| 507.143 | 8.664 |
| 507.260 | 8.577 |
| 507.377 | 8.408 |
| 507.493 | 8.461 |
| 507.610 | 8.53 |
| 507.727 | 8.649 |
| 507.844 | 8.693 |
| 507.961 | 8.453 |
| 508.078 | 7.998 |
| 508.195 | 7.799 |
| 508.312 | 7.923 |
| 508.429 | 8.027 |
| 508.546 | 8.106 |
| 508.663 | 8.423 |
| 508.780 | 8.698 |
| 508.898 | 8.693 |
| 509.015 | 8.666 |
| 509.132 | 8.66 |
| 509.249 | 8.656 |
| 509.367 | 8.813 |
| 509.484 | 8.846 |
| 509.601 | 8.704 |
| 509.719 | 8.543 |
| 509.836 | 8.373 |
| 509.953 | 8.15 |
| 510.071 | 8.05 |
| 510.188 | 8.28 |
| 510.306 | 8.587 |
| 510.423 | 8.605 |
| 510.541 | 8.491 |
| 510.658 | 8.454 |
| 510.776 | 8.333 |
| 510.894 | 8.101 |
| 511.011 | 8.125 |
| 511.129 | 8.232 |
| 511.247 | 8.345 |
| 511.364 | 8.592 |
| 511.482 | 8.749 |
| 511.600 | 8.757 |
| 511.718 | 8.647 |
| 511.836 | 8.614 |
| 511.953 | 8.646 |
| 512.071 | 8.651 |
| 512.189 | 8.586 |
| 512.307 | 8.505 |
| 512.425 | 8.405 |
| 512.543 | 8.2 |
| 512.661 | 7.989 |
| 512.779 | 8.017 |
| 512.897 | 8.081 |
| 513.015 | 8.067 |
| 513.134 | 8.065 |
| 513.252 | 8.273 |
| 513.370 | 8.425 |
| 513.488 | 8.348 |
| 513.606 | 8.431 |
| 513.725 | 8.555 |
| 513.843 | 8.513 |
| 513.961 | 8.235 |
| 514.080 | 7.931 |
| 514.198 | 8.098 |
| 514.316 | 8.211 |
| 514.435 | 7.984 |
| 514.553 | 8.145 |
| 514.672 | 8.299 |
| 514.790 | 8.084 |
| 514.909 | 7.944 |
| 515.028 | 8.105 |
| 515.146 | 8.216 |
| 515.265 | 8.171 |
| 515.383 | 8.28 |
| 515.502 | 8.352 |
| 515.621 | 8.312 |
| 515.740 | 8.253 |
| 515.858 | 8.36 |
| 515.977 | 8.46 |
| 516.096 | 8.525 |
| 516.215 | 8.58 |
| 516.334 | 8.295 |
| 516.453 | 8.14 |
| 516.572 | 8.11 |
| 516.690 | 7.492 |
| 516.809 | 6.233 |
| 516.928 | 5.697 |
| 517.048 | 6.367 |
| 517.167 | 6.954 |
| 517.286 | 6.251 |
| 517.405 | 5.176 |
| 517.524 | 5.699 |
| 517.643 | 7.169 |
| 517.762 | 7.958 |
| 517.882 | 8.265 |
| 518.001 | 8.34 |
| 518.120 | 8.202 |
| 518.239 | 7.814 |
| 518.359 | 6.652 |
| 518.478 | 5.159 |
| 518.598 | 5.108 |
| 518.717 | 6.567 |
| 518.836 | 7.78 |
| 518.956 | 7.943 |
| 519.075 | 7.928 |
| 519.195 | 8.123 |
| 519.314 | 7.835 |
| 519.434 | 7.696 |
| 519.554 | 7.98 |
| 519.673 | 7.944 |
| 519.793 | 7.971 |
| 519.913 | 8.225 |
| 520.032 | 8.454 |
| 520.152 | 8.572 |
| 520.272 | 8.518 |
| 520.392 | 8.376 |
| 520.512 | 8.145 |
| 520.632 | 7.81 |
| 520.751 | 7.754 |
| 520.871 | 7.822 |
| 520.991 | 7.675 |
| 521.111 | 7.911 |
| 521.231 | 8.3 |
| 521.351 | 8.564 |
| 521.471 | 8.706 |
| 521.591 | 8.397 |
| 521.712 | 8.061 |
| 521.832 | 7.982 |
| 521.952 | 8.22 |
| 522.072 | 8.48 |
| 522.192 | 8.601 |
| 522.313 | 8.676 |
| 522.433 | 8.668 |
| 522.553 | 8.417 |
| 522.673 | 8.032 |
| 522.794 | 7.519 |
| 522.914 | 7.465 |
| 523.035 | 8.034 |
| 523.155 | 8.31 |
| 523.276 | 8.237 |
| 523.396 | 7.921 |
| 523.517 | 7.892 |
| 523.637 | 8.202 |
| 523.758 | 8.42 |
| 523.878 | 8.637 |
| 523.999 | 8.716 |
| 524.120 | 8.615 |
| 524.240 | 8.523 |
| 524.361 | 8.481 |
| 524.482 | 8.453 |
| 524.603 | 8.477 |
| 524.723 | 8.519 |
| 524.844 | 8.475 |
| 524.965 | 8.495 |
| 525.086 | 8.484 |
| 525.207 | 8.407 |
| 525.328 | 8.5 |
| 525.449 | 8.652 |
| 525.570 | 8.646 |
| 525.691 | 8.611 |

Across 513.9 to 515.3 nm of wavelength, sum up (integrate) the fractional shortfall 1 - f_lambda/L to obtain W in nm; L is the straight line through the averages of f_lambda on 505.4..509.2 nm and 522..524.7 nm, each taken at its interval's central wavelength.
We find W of 0.05 nm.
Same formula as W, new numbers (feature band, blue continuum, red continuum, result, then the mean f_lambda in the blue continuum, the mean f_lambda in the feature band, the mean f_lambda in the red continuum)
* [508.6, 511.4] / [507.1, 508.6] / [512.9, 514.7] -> -0.061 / 8.33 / 8.47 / 8.23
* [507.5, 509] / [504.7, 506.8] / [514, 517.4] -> 0.016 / 8.65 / 8.34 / 7.81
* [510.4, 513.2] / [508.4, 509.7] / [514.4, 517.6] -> -0.059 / 8.58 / 8.38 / 7.64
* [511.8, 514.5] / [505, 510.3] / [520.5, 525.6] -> 0.044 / 8.51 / 8.3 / 8.29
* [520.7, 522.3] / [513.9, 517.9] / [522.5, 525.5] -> -0.016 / 7.71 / 8.2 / 8.31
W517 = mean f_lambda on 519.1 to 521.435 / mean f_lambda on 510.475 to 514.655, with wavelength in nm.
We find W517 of 1.0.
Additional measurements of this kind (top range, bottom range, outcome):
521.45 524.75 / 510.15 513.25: 0.99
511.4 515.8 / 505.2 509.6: 0.97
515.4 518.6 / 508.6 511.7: 0.87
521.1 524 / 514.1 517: 1.03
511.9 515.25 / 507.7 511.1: 0.98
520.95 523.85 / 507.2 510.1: 0.97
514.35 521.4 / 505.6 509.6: 0.90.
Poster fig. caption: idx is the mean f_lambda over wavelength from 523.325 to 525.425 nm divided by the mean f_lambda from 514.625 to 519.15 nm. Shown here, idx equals 1.1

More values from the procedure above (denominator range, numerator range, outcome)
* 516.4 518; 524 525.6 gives 1.23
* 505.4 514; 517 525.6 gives 0.94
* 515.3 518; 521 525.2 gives 1.11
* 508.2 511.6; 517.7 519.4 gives 0.88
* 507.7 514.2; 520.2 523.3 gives 0.97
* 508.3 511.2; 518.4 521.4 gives 0.92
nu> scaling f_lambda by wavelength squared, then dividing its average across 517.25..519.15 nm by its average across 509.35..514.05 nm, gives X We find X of 0.86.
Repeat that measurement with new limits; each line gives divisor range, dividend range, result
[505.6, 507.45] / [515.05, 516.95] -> 0.96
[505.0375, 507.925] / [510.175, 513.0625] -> 1.00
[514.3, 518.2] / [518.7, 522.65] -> 1.07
